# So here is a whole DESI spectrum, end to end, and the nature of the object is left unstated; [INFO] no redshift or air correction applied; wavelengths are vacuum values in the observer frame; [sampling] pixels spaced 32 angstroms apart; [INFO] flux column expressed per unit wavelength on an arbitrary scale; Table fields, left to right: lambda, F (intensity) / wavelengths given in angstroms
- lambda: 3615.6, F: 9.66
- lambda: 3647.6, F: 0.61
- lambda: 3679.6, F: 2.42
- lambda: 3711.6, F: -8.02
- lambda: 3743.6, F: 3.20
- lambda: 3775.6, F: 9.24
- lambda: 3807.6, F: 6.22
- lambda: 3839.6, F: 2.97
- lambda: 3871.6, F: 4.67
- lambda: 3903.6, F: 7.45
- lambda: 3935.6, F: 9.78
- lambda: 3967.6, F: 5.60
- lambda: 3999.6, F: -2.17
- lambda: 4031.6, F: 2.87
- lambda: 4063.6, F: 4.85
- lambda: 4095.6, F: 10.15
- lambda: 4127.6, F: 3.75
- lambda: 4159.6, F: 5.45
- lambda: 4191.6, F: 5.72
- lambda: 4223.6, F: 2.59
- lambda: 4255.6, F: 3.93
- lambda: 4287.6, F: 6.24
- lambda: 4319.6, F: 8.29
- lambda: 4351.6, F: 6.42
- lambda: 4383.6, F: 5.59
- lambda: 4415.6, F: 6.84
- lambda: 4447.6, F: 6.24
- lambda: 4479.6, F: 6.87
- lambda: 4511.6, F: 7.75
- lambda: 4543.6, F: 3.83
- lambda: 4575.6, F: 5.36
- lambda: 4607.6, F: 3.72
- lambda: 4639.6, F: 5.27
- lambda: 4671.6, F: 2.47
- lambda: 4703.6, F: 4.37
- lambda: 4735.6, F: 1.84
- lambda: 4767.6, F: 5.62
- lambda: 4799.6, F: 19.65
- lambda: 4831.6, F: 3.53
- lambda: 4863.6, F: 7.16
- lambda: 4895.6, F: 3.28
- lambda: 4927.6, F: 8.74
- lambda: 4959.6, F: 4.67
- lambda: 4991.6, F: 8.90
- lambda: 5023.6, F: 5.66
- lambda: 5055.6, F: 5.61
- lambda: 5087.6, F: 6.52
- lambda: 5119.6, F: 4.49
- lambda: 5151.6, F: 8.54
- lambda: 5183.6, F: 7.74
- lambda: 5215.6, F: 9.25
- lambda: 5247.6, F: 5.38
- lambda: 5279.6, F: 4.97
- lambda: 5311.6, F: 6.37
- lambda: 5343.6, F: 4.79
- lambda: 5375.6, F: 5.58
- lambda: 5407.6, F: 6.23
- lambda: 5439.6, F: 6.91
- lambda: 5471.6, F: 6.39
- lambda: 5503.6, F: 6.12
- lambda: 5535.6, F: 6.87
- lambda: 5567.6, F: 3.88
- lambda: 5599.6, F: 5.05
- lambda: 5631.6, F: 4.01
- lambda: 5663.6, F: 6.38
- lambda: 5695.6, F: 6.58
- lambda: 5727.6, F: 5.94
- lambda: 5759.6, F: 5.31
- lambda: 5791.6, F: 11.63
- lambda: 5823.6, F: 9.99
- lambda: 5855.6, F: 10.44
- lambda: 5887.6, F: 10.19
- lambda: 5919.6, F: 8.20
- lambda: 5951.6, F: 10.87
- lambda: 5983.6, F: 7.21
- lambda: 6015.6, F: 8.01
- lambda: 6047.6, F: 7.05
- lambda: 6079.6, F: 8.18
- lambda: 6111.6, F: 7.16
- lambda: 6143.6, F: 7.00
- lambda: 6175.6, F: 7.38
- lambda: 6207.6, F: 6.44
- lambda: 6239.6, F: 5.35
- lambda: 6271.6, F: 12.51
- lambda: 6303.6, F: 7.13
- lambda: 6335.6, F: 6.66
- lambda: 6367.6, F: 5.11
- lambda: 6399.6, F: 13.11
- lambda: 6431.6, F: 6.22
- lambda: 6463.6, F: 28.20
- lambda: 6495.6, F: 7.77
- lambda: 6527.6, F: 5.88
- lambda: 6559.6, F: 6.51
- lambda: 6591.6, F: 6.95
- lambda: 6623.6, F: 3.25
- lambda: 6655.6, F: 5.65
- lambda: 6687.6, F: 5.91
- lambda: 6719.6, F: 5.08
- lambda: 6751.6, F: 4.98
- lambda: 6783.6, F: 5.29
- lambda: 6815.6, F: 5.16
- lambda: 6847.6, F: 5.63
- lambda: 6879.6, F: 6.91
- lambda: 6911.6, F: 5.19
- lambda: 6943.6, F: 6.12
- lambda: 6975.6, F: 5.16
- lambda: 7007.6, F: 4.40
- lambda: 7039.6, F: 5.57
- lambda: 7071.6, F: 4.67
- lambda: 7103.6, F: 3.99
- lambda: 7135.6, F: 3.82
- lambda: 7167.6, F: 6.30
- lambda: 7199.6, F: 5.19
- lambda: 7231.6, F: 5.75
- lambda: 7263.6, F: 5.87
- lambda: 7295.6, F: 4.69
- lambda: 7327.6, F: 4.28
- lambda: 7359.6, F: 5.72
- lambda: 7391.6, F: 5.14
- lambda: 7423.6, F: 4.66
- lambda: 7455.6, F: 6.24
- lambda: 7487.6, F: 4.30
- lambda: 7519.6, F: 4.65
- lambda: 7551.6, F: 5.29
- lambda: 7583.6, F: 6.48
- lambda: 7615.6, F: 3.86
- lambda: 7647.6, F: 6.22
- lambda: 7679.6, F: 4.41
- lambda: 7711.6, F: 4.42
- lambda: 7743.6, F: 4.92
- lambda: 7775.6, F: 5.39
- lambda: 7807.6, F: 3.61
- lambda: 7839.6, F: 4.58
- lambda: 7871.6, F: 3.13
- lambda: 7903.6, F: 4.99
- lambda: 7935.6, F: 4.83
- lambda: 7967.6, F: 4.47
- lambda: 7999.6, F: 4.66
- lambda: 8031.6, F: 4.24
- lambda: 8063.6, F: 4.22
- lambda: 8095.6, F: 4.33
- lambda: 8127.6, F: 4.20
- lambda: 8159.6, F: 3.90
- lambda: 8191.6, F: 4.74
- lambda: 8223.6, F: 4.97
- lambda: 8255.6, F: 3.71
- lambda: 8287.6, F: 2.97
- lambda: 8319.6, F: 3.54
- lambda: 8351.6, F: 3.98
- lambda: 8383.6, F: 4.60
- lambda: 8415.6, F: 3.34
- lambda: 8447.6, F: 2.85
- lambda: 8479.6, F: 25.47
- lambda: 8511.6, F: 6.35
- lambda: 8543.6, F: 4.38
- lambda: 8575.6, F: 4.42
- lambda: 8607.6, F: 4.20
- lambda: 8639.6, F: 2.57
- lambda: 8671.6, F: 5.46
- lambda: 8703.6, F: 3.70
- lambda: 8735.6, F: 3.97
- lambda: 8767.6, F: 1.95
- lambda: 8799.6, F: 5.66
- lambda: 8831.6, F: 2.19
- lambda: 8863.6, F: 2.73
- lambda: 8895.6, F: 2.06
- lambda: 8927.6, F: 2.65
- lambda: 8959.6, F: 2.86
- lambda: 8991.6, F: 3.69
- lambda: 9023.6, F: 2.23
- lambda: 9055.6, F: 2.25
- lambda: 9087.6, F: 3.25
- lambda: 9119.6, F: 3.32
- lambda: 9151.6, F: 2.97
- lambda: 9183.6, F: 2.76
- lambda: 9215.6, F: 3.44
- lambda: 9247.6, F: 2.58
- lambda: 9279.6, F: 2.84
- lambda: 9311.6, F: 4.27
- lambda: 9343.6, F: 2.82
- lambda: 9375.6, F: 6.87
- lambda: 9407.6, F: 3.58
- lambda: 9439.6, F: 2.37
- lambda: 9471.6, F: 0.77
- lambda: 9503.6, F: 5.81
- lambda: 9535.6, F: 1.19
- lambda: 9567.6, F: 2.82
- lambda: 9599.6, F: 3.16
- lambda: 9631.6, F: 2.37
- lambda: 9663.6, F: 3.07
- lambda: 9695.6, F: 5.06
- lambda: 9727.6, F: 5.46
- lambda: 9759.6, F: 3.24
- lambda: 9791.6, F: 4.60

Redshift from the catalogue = 0.290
